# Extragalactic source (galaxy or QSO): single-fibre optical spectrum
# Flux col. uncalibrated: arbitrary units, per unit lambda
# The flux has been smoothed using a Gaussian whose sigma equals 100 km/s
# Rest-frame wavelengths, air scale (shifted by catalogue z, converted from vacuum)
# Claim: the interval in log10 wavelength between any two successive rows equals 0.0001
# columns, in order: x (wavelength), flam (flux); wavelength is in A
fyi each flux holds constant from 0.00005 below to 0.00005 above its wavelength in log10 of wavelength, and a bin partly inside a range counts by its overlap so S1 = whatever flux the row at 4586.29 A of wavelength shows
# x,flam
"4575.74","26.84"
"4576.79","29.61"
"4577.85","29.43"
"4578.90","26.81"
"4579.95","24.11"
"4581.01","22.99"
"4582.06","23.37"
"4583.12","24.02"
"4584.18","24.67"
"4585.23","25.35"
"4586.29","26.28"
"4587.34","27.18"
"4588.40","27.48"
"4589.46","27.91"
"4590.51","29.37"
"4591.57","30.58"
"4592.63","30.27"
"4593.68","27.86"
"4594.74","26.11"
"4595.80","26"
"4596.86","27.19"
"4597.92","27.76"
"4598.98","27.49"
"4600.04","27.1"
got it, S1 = 26.28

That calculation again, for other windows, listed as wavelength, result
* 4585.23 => 25.35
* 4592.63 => 30.27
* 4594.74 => 26.11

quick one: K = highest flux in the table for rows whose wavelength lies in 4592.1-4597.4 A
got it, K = 30.27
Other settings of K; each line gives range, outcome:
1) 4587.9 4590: 27.91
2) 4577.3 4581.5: 29.43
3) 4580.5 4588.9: 27.48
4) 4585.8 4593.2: 30.58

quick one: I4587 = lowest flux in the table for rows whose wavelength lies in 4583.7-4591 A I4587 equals 24.67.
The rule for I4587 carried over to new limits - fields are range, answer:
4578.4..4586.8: 22.99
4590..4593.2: 29.37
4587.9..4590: 27.48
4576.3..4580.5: 24.11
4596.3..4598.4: 27.19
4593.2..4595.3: 26.11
